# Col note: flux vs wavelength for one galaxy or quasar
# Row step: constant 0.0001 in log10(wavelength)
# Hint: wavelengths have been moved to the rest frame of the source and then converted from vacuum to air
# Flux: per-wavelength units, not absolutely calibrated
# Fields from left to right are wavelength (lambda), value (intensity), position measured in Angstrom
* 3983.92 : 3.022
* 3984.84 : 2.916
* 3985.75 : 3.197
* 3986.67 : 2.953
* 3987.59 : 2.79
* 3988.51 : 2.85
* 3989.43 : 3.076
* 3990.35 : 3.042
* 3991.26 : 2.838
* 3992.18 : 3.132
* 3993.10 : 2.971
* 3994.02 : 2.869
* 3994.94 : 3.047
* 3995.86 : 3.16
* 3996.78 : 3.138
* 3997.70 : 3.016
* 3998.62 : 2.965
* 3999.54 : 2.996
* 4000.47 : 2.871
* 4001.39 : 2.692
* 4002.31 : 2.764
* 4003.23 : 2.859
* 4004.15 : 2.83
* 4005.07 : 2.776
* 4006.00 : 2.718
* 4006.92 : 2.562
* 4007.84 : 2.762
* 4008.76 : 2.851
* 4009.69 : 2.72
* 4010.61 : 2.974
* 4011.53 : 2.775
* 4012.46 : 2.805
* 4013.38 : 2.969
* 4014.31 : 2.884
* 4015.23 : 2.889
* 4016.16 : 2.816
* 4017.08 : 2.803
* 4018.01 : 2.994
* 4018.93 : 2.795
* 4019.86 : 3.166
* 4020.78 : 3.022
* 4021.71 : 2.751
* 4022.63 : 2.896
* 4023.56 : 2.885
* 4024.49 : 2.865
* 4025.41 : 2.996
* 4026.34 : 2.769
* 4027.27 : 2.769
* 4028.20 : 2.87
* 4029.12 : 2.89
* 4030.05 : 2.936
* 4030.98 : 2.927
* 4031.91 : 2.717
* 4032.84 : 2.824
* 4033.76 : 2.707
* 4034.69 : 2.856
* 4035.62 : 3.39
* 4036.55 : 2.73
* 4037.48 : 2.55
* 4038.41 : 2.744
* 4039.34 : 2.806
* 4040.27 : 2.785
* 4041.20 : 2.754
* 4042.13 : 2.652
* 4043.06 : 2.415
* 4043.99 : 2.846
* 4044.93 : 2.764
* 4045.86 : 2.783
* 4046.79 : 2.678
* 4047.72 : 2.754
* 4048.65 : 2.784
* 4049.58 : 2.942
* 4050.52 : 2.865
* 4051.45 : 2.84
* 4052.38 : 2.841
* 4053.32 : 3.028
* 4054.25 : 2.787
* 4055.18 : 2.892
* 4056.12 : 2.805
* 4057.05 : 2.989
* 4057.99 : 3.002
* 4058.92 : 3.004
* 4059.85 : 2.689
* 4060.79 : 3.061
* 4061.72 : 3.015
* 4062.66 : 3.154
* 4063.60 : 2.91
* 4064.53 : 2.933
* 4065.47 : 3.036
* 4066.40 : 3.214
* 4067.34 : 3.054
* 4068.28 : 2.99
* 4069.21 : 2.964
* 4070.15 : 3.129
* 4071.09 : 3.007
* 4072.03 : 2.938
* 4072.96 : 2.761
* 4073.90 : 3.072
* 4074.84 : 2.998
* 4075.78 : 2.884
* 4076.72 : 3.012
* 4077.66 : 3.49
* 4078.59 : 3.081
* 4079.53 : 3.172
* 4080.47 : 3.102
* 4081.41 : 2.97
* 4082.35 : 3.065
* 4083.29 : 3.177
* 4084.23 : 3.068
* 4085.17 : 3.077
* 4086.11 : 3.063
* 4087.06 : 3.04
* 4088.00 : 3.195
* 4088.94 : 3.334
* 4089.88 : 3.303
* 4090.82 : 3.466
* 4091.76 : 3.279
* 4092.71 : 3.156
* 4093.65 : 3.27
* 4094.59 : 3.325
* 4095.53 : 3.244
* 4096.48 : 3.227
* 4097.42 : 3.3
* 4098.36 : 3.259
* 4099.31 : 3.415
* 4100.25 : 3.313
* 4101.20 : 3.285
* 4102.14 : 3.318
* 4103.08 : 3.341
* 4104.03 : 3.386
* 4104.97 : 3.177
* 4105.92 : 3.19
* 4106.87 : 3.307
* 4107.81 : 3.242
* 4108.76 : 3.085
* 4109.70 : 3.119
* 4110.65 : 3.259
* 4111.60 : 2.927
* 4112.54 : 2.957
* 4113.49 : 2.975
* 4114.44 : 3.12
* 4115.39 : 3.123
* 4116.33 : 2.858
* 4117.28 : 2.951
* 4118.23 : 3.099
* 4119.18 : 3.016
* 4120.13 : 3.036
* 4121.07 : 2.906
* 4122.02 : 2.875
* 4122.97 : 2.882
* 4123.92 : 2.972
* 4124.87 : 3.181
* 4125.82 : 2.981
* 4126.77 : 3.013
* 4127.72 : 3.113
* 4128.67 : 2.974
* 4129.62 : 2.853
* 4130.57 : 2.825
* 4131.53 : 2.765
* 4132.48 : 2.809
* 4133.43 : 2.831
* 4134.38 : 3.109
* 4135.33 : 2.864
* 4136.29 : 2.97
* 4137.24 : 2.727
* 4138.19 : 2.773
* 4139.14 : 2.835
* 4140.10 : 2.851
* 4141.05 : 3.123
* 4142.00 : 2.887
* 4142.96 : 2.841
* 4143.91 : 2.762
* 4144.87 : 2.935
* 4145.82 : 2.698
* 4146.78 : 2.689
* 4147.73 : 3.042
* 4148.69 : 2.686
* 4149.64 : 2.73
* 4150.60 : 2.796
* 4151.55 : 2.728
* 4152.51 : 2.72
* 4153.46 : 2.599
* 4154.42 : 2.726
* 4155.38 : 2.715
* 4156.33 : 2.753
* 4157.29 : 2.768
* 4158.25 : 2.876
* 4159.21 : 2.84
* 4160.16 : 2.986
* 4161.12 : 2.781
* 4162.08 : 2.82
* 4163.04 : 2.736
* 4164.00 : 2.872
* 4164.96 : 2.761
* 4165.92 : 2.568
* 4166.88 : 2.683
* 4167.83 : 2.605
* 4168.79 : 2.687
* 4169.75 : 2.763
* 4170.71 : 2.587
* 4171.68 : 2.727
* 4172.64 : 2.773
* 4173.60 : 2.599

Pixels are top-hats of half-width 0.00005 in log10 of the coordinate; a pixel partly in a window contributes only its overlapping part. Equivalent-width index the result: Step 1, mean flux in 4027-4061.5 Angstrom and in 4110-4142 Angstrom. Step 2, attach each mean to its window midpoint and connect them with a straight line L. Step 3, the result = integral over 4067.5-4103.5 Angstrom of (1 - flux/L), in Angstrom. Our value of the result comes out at -3.3 Angstrom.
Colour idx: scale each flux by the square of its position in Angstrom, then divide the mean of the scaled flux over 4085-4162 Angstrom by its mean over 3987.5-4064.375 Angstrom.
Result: 1.10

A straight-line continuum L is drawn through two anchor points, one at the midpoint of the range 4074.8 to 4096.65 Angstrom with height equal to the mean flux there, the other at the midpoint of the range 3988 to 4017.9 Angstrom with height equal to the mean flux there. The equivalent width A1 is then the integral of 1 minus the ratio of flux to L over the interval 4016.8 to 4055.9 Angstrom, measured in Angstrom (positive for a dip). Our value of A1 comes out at 2.2 Angstrom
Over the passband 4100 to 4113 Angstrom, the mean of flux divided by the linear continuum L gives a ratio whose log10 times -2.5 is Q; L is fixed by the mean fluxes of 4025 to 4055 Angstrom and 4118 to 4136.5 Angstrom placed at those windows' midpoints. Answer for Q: -0.10 mag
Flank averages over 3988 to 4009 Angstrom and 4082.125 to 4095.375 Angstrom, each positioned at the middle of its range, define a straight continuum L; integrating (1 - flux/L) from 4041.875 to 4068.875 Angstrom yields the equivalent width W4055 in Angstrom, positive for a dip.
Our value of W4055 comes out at 1.8 Angstrom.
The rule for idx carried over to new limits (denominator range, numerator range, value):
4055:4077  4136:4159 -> 0.98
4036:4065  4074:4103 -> 1.15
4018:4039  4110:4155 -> 1.06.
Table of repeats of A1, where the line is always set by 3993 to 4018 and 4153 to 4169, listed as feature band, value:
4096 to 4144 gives -4.4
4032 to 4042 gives 0.1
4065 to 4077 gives -0.8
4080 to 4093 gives -1.6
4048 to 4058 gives -0.2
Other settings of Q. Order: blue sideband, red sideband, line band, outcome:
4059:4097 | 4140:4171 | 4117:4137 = -0.02 mag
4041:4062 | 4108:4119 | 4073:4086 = -0.05 mag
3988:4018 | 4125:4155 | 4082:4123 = -0.11 mag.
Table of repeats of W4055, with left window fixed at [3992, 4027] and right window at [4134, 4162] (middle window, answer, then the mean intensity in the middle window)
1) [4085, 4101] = -2.3 Angstrom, 3.25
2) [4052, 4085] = -1.8 Angstrom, 3.01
